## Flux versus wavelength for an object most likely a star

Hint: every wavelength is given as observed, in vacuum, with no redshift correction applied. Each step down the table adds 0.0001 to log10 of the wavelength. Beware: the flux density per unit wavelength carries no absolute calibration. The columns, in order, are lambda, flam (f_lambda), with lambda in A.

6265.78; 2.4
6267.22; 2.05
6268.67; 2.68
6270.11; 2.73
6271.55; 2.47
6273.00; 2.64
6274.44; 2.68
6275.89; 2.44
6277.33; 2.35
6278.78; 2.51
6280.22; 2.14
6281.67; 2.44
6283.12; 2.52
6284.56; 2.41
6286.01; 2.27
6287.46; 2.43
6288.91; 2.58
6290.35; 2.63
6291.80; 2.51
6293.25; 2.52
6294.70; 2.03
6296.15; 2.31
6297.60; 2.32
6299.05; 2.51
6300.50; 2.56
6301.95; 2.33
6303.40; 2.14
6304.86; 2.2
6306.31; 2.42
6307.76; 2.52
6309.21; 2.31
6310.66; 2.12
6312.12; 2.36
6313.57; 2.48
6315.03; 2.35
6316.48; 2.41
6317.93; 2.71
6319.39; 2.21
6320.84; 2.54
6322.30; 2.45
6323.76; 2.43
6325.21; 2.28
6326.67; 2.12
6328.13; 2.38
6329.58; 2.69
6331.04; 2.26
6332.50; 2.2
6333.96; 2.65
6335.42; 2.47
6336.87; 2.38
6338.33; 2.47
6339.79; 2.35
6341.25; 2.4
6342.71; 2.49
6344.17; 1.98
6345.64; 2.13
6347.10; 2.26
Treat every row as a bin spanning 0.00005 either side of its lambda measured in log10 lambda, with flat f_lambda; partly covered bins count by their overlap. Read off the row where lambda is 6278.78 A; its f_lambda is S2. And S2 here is 2.51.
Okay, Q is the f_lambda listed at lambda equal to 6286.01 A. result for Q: 2.27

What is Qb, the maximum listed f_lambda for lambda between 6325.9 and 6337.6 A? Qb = 2.69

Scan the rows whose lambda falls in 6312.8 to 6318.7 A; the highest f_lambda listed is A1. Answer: 2.71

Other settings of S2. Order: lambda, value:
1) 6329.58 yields 2.69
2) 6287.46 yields 2.43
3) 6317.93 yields 2.71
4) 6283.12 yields 2.52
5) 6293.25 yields 2.52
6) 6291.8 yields 2.51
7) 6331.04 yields 2.26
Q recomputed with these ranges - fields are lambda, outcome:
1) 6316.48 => 2.41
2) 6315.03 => 2.35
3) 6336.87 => 2.38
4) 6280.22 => 2.14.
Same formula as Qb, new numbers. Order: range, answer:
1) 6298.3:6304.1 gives 2.56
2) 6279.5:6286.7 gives 2.52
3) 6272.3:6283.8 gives 2.68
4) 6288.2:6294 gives 2.63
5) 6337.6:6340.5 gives 2.47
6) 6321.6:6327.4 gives 2.45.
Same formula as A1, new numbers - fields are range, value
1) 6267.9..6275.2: 2.73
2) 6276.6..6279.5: 2.51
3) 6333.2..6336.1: 2.65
